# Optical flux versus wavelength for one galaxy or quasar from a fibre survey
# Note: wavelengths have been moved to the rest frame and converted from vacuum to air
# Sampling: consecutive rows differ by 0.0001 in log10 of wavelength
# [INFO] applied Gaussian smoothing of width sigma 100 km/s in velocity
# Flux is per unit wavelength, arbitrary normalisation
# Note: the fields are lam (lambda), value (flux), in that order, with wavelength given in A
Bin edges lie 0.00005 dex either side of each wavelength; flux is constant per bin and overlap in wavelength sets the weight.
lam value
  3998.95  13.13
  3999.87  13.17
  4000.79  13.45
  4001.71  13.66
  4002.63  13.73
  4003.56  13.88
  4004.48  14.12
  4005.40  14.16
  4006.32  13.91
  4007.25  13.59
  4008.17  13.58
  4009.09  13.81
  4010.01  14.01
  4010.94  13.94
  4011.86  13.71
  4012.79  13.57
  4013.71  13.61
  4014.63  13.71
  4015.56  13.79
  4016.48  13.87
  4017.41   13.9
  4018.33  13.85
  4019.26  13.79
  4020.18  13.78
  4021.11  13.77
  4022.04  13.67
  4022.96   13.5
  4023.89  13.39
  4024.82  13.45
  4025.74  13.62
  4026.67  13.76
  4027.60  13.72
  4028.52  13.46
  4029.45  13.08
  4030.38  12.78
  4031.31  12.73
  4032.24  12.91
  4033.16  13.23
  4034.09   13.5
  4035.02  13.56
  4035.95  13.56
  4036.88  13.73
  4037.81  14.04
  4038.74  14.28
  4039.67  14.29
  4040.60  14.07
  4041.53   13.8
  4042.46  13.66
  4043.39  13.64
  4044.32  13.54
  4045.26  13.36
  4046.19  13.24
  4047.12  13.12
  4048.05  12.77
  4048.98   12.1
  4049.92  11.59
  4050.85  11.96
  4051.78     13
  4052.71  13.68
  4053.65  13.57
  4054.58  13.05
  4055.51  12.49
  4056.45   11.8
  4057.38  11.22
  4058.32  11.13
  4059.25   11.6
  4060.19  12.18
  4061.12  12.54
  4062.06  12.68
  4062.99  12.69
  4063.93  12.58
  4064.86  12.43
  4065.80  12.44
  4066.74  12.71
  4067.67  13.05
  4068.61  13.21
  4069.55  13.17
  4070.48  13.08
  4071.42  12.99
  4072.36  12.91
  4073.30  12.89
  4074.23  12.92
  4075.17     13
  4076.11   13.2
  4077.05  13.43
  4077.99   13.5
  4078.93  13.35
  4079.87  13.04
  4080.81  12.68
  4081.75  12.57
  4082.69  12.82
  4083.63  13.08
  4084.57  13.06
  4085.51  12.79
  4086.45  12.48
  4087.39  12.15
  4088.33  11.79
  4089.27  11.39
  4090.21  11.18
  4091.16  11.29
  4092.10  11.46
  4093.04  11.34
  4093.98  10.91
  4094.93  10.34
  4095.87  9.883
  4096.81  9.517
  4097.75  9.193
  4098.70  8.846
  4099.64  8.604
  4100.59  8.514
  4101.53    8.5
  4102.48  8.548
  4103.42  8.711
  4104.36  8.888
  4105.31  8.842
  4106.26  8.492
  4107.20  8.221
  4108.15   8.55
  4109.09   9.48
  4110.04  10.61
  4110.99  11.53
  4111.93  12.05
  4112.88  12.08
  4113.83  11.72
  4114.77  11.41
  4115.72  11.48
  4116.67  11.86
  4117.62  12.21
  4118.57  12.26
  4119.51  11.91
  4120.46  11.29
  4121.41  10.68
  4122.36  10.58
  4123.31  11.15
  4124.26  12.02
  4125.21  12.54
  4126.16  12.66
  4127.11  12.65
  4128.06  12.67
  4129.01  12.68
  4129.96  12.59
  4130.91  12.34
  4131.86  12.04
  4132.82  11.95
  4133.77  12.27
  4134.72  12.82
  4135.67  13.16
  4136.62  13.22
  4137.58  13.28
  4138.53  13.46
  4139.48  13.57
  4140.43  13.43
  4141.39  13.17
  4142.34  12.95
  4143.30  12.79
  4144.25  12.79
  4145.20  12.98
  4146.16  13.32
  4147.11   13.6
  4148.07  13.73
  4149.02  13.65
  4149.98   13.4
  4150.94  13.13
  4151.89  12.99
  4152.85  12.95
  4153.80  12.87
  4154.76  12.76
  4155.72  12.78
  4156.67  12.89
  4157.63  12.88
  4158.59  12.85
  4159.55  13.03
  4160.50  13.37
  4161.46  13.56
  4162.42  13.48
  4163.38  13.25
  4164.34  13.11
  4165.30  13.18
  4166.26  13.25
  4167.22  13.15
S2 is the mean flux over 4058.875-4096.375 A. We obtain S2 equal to 12.4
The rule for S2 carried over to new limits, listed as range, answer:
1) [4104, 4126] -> 10.9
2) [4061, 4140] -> 11.7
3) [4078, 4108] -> 10.7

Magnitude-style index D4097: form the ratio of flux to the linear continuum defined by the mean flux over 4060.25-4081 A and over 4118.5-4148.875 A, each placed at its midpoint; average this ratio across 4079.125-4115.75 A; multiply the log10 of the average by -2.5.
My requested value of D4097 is 0.19 mag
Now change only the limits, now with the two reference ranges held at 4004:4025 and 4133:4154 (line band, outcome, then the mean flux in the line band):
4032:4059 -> 0.04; 13.1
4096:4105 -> 0.45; 8.86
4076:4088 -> 0.04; 12.9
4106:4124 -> 0.21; 11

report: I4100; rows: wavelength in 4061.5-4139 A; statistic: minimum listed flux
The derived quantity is 8.221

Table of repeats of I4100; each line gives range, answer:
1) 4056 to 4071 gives 11.13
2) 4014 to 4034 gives 12.73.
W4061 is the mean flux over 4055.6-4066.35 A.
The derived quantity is 12.1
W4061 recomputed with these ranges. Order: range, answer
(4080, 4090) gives 12.5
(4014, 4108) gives 12.4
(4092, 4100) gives 9.97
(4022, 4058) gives 13.2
